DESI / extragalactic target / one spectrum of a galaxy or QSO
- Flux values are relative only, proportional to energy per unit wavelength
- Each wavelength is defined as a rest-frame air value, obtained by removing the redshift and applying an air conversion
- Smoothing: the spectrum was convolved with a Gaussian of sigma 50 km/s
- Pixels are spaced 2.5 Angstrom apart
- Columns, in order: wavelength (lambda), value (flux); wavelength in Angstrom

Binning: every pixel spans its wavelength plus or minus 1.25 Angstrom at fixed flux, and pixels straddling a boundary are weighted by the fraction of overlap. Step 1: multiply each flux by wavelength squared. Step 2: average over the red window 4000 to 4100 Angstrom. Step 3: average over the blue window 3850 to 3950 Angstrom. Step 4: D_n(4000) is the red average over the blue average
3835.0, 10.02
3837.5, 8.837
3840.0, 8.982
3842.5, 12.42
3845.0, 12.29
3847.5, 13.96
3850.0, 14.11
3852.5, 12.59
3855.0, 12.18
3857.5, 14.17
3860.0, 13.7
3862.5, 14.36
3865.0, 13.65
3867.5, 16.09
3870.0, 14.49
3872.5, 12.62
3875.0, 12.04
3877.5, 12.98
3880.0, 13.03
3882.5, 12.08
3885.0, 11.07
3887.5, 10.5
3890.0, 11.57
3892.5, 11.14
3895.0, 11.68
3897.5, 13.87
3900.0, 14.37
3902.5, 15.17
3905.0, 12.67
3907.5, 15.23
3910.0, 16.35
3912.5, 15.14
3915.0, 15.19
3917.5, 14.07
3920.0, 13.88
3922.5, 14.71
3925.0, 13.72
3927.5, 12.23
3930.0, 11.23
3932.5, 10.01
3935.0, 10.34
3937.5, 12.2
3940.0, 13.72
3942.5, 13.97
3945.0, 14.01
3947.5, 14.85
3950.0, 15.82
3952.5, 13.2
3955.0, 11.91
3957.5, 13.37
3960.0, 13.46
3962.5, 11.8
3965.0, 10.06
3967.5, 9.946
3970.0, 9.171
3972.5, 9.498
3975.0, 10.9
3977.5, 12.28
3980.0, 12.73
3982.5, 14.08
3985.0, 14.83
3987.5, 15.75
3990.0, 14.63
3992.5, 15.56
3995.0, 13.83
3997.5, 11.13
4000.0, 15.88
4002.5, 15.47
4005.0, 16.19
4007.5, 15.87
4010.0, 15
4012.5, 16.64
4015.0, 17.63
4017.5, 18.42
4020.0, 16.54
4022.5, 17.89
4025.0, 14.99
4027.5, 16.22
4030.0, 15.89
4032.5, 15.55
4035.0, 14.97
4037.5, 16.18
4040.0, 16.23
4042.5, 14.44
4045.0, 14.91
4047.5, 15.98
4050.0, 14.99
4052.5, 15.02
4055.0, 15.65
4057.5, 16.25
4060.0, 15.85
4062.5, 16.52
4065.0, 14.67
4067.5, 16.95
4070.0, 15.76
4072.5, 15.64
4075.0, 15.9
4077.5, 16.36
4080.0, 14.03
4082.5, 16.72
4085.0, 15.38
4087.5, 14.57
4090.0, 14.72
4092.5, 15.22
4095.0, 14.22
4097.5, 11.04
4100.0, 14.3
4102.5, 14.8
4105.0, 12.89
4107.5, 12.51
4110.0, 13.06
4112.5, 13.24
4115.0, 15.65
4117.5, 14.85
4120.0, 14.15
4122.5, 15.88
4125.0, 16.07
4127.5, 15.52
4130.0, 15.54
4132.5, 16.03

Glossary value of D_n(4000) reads 1.27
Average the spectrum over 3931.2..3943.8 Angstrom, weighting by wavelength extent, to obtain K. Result 12.1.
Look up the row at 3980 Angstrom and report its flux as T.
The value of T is 12.73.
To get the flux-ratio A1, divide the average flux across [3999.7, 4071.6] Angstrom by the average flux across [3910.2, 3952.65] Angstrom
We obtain 1.18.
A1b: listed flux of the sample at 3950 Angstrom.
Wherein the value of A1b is 15.82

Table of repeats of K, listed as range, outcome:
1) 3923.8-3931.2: 12.4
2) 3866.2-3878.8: 13.6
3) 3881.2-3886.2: 11.6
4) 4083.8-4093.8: 15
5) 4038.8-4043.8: 15.3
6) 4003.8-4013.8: 15.9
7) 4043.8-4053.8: 15.2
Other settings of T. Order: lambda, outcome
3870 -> 14.49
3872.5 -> 12.62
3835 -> 10.02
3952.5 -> 13.2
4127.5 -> 15.52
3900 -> 14.37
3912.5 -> 15.14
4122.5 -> 15.88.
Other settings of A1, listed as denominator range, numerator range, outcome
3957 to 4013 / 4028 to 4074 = 1.17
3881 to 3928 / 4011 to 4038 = 1.23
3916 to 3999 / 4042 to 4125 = 1.16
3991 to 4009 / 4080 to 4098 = 0.99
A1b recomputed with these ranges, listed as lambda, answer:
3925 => 13.72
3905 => 12.67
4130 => 15.54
